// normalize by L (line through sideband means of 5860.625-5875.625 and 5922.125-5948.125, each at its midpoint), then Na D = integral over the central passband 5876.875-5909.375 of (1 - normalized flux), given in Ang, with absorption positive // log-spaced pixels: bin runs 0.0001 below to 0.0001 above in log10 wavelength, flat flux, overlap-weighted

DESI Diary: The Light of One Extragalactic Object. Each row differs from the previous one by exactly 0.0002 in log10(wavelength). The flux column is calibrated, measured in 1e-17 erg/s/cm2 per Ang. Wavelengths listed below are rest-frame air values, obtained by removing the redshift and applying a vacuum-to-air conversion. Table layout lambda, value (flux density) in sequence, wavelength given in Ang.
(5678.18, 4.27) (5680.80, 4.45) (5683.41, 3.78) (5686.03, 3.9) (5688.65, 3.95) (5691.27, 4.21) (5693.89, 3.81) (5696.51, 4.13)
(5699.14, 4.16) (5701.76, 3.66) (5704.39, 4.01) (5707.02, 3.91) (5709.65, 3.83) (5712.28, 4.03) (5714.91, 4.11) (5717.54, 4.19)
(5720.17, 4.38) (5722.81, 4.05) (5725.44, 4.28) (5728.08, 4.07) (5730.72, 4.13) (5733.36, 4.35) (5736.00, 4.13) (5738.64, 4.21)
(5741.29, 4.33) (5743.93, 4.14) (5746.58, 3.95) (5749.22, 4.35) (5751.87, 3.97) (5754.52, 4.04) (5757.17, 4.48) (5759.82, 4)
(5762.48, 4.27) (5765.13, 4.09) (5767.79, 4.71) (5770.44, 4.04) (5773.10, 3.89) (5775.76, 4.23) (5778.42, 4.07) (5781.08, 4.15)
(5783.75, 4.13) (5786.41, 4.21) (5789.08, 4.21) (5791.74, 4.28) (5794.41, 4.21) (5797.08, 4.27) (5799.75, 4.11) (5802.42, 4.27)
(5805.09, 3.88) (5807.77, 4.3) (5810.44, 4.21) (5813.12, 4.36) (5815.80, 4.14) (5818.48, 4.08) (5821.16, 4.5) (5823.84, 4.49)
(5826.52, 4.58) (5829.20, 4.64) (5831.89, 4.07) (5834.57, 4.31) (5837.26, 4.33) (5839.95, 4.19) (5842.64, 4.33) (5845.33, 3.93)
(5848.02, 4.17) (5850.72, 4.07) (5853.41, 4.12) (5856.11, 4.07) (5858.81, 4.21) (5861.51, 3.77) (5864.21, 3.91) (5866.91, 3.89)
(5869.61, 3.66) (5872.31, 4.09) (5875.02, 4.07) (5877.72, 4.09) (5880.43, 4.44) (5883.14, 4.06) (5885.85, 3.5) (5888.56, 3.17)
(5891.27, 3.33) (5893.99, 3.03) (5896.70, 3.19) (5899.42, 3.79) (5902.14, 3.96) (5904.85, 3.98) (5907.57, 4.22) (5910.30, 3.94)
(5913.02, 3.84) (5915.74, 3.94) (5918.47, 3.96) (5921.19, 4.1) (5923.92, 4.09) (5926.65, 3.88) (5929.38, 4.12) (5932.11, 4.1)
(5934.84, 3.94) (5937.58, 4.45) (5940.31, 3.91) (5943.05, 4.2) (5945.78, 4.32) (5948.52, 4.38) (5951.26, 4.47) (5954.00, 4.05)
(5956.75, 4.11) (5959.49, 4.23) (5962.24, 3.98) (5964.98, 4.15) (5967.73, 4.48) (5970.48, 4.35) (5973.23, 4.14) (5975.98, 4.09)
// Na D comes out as 2.06 Ang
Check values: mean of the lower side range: 3.89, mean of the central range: 3.73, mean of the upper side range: 4.12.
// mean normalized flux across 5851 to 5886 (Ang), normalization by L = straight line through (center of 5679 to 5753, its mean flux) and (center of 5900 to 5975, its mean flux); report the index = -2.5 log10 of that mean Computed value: 0.03 mag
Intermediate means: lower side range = 4.09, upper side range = 4.12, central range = 4.01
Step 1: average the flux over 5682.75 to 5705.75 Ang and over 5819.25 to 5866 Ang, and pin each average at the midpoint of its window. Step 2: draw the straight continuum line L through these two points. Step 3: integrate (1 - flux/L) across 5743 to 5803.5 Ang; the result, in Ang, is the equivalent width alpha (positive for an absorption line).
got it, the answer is -1.22 Ang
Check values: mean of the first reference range 3.96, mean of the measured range 4.18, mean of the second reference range 4.21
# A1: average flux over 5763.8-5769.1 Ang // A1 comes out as 4.4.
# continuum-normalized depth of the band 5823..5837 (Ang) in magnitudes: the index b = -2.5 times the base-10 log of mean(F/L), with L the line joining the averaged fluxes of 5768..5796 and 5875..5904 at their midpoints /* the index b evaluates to -0.12 mag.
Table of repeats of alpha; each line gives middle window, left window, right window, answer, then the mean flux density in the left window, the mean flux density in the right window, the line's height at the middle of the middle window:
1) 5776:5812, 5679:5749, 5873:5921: -1.95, 4.09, 3.81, 3.97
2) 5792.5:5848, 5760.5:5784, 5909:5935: -1.94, 4.17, 3.99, 4.11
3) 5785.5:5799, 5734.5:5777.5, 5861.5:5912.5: -0.53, 4.18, 3.8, 4.07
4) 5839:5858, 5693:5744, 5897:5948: -0.34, 4.1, 4.03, 4.05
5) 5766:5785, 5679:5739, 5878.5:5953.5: -0.66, 4.08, 3.94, 4.03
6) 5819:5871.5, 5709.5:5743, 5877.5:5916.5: -3.87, 4.17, 3.75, 3.88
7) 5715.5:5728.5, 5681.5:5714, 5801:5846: -0.57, 3.96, 4.28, 4.02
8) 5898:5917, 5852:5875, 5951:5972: 0.60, 3.97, 4.21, 4.08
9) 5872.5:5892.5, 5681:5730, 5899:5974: 1.31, 4.04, 4.11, 4.1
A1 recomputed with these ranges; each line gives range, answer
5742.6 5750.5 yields 4.15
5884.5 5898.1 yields 3.24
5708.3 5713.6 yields 3.93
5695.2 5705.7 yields 3.99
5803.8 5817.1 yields 4.18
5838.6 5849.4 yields 4.15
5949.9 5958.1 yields 4.21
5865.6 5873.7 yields 3.88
